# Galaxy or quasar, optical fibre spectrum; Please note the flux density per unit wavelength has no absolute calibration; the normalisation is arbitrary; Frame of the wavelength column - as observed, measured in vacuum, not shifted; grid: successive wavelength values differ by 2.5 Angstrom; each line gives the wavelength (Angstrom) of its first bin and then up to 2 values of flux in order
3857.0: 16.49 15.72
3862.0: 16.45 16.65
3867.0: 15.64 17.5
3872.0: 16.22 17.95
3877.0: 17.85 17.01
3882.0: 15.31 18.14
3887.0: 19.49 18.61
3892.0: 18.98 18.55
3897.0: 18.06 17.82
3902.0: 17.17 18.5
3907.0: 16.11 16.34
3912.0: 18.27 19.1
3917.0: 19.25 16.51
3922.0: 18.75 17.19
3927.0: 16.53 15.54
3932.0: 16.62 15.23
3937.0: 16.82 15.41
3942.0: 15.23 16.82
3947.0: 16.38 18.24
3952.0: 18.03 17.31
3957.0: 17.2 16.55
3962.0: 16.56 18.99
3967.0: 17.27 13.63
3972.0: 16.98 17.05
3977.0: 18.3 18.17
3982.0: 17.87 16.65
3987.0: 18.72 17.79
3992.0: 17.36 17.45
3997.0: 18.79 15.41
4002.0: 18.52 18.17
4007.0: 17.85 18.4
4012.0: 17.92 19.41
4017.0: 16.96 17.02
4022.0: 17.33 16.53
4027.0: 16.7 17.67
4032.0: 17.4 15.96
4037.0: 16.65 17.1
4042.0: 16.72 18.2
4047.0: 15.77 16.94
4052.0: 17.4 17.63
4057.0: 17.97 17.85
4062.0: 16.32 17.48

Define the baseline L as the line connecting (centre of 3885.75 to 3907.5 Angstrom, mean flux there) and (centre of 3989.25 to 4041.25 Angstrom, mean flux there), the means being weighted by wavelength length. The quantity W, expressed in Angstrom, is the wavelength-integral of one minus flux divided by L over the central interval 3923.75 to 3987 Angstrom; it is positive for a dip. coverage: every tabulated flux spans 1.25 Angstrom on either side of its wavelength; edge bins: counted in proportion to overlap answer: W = 3.43 Angstrom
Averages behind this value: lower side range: 18.2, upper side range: 17.4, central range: 16.9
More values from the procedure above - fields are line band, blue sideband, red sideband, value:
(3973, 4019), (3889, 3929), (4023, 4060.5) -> -1.2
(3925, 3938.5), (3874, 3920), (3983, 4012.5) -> 1.2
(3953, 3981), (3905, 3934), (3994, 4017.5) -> 0.8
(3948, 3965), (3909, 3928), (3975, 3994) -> 0.3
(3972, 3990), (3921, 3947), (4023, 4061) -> -1.1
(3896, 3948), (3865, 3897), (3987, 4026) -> 1.8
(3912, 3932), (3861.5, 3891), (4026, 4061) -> -0.4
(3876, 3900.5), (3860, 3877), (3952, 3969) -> -1.6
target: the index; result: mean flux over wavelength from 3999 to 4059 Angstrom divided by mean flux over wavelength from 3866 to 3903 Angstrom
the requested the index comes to 1.0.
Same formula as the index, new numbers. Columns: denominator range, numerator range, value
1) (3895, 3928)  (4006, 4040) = 0.98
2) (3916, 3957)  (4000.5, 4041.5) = 1.03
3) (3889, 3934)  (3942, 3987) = 0.98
